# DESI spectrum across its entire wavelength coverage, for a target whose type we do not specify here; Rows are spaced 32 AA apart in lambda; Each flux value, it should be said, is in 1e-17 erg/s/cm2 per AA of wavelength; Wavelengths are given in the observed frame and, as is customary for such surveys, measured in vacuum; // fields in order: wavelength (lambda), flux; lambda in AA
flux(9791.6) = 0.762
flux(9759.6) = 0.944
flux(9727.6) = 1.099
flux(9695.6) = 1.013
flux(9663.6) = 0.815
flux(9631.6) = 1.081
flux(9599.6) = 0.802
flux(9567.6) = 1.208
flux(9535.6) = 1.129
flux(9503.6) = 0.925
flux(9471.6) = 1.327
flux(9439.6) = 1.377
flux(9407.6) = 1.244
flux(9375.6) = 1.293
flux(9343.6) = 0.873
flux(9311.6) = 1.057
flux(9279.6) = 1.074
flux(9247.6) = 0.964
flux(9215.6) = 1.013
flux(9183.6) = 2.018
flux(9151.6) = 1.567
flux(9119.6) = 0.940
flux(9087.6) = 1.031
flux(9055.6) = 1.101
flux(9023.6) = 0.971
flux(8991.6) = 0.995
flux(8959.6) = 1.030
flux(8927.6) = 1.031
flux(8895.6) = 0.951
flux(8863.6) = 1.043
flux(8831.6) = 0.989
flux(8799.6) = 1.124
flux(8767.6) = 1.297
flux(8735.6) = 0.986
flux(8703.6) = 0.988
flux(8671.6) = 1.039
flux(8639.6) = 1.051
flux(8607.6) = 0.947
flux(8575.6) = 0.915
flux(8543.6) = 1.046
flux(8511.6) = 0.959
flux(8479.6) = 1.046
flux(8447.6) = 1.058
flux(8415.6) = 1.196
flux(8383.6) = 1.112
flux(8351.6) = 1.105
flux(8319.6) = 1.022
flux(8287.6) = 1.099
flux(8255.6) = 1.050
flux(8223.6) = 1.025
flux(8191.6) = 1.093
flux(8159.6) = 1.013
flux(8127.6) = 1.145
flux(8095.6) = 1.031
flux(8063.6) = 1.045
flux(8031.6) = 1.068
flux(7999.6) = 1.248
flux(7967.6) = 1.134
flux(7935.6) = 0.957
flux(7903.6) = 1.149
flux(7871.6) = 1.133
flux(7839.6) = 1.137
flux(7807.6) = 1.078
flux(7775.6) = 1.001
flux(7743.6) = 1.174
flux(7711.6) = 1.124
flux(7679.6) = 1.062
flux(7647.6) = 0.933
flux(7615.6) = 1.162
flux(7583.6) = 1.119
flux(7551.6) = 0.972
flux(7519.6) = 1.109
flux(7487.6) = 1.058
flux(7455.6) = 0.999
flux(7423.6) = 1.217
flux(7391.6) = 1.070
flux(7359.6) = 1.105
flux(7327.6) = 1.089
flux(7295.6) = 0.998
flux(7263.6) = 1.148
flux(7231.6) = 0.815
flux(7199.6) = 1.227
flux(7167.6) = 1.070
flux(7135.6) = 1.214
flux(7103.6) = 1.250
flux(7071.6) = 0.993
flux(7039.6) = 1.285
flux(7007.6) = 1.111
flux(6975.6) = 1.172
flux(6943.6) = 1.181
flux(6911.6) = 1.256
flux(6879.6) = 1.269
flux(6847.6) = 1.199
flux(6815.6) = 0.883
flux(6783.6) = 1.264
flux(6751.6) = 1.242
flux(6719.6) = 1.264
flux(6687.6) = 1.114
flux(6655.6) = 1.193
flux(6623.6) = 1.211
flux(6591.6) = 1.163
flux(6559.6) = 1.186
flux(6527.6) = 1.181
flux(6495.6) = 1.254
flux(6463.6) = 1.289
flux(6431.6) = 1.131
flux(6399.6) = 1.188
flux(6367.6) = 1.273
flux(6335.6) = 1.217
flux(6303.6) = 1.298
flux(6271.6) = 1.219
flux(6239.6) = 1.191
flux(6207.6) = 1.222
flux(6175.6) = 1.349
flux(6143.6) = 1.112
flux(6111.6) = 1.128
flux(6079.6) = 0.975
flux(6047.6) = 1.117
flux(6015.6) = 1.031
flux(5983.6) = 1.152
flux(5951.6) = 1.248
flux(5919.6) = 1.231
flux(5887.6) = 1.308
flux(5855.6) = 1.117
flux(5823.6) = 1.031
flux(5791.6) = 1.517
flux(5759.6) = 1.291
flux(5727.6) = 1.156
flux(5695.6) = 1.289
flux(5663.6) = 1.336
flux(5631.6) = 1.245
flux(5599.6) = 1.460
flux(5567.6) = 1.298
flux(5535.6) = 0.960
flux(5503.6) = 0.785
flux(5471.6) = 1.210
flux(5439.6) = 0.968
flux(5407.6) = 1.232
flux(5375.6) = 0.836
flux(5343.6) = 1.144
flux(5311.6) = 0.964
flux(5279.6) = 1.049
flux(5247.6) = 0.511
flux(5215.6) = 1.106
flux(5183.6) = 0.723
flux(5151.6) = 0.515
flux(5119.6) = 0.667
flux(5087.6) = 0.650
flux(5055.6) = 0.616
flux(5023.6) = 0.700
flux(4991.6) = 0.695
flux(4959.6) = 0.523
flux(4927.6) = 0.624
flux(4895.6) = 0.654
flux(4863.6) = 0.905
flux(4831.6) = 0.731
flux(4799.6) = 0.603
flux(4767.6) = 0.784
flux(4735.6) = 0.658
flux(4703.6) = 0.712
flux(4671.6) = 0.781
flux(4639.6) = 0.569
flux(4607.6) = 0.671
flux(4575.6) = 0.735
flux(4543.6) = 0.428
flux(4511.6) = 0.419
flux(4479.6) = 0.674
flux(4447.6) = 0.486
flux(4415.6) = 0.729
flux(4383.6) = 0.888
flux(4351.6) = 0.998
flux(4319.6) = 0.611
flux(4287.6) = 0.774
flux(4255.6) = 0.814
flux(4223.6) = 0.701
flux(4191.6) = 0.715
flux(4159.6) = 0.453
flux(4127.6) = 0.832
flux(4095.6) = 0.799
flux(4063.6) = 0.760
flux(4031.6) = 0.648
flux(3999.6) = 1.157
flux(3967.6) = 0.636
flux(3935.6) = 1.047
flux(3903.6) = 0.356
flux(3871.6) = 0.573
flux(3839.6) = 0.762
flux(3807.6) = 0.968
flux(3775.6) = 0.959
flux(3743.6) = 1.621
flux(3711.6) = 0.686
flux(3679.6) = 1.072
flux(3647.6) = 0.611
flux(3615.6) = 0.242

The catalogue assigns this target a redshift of 0.397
